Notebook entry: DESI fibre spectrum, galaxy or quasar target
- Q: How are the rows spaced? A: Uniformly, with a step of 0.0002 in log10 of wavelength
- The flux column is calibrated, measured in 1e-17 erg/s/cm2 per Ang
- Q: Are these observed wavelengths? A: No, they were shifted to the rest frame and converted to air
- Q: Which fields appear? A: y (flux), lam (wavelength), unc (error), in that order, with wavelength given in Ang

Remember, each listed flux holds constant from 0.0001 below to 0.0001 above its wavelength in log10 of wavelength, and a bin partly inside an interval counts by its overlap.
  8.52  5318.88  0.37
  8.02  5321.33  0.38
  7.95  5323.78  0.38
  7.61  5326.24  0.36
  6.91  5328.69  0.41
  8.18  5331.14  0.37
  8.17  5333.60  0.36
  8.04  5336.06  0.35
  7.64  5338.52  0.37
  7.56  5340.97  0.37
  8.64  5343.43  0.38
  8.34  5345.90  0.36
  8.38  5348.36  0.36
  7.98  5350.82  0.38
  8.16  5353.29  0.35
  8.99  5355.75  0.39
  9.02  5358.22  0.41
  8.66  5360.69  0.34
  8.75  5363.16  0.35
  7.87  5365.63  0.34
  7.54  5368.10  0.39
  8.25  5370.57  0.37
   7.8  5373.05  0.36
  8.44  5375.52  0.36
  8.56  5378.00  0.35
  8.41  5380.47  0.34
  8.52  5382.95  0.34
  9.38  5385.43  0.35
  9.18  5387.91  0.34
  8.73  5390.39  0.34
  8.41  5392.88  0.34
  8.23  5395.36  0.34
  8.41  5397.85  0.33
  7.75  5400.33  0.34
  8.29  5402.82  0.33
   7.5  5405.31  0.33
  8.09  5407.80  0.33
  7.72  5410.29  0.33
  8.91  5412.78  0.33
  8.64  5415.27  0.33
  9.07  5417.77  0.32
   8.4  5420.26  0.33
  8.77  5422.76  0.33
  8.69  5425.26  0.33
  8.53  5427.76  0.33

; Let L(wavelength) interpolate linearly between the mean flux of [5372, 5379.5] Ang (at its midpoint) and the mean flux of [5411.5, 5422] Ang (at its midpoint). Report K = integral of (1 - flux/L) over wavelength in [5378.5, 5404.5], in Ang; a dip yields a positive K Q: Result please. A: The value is -0.1 Ang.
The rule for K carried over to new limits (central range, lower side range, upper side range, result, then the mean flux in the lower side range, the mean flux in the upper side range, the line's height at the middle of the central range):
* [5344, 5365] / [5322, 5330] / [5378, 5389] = -0.9 Ang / 7.54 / 8.84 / 8.18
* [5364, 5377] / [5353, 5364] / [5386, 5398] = 1.1 Ang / 8.76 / 8.65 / 8.72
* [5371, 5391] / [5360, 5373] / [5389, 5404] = -0.9 Ang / 8.16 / 8.31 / 8.23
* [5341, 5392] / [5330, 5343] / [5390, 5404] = -2.1 Ang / 7.96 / 8.28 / 8.12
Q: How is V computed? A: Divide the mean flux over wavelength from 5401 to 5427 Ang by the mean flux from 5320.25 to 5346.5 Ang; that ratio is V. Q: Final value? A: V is 1.06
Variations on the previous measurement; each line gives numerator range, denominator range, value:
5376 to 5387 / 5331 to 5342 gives 1.10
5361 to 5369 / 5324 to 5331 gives 1.09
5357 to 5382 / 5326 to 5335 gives 1.08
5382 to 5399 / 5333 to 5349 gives 1.07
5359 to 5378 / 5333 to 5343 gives 1.04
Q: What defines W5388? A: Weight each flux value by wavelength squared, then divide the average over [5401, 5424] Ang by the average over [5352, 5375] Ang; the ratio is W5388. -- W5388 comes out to 1.02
